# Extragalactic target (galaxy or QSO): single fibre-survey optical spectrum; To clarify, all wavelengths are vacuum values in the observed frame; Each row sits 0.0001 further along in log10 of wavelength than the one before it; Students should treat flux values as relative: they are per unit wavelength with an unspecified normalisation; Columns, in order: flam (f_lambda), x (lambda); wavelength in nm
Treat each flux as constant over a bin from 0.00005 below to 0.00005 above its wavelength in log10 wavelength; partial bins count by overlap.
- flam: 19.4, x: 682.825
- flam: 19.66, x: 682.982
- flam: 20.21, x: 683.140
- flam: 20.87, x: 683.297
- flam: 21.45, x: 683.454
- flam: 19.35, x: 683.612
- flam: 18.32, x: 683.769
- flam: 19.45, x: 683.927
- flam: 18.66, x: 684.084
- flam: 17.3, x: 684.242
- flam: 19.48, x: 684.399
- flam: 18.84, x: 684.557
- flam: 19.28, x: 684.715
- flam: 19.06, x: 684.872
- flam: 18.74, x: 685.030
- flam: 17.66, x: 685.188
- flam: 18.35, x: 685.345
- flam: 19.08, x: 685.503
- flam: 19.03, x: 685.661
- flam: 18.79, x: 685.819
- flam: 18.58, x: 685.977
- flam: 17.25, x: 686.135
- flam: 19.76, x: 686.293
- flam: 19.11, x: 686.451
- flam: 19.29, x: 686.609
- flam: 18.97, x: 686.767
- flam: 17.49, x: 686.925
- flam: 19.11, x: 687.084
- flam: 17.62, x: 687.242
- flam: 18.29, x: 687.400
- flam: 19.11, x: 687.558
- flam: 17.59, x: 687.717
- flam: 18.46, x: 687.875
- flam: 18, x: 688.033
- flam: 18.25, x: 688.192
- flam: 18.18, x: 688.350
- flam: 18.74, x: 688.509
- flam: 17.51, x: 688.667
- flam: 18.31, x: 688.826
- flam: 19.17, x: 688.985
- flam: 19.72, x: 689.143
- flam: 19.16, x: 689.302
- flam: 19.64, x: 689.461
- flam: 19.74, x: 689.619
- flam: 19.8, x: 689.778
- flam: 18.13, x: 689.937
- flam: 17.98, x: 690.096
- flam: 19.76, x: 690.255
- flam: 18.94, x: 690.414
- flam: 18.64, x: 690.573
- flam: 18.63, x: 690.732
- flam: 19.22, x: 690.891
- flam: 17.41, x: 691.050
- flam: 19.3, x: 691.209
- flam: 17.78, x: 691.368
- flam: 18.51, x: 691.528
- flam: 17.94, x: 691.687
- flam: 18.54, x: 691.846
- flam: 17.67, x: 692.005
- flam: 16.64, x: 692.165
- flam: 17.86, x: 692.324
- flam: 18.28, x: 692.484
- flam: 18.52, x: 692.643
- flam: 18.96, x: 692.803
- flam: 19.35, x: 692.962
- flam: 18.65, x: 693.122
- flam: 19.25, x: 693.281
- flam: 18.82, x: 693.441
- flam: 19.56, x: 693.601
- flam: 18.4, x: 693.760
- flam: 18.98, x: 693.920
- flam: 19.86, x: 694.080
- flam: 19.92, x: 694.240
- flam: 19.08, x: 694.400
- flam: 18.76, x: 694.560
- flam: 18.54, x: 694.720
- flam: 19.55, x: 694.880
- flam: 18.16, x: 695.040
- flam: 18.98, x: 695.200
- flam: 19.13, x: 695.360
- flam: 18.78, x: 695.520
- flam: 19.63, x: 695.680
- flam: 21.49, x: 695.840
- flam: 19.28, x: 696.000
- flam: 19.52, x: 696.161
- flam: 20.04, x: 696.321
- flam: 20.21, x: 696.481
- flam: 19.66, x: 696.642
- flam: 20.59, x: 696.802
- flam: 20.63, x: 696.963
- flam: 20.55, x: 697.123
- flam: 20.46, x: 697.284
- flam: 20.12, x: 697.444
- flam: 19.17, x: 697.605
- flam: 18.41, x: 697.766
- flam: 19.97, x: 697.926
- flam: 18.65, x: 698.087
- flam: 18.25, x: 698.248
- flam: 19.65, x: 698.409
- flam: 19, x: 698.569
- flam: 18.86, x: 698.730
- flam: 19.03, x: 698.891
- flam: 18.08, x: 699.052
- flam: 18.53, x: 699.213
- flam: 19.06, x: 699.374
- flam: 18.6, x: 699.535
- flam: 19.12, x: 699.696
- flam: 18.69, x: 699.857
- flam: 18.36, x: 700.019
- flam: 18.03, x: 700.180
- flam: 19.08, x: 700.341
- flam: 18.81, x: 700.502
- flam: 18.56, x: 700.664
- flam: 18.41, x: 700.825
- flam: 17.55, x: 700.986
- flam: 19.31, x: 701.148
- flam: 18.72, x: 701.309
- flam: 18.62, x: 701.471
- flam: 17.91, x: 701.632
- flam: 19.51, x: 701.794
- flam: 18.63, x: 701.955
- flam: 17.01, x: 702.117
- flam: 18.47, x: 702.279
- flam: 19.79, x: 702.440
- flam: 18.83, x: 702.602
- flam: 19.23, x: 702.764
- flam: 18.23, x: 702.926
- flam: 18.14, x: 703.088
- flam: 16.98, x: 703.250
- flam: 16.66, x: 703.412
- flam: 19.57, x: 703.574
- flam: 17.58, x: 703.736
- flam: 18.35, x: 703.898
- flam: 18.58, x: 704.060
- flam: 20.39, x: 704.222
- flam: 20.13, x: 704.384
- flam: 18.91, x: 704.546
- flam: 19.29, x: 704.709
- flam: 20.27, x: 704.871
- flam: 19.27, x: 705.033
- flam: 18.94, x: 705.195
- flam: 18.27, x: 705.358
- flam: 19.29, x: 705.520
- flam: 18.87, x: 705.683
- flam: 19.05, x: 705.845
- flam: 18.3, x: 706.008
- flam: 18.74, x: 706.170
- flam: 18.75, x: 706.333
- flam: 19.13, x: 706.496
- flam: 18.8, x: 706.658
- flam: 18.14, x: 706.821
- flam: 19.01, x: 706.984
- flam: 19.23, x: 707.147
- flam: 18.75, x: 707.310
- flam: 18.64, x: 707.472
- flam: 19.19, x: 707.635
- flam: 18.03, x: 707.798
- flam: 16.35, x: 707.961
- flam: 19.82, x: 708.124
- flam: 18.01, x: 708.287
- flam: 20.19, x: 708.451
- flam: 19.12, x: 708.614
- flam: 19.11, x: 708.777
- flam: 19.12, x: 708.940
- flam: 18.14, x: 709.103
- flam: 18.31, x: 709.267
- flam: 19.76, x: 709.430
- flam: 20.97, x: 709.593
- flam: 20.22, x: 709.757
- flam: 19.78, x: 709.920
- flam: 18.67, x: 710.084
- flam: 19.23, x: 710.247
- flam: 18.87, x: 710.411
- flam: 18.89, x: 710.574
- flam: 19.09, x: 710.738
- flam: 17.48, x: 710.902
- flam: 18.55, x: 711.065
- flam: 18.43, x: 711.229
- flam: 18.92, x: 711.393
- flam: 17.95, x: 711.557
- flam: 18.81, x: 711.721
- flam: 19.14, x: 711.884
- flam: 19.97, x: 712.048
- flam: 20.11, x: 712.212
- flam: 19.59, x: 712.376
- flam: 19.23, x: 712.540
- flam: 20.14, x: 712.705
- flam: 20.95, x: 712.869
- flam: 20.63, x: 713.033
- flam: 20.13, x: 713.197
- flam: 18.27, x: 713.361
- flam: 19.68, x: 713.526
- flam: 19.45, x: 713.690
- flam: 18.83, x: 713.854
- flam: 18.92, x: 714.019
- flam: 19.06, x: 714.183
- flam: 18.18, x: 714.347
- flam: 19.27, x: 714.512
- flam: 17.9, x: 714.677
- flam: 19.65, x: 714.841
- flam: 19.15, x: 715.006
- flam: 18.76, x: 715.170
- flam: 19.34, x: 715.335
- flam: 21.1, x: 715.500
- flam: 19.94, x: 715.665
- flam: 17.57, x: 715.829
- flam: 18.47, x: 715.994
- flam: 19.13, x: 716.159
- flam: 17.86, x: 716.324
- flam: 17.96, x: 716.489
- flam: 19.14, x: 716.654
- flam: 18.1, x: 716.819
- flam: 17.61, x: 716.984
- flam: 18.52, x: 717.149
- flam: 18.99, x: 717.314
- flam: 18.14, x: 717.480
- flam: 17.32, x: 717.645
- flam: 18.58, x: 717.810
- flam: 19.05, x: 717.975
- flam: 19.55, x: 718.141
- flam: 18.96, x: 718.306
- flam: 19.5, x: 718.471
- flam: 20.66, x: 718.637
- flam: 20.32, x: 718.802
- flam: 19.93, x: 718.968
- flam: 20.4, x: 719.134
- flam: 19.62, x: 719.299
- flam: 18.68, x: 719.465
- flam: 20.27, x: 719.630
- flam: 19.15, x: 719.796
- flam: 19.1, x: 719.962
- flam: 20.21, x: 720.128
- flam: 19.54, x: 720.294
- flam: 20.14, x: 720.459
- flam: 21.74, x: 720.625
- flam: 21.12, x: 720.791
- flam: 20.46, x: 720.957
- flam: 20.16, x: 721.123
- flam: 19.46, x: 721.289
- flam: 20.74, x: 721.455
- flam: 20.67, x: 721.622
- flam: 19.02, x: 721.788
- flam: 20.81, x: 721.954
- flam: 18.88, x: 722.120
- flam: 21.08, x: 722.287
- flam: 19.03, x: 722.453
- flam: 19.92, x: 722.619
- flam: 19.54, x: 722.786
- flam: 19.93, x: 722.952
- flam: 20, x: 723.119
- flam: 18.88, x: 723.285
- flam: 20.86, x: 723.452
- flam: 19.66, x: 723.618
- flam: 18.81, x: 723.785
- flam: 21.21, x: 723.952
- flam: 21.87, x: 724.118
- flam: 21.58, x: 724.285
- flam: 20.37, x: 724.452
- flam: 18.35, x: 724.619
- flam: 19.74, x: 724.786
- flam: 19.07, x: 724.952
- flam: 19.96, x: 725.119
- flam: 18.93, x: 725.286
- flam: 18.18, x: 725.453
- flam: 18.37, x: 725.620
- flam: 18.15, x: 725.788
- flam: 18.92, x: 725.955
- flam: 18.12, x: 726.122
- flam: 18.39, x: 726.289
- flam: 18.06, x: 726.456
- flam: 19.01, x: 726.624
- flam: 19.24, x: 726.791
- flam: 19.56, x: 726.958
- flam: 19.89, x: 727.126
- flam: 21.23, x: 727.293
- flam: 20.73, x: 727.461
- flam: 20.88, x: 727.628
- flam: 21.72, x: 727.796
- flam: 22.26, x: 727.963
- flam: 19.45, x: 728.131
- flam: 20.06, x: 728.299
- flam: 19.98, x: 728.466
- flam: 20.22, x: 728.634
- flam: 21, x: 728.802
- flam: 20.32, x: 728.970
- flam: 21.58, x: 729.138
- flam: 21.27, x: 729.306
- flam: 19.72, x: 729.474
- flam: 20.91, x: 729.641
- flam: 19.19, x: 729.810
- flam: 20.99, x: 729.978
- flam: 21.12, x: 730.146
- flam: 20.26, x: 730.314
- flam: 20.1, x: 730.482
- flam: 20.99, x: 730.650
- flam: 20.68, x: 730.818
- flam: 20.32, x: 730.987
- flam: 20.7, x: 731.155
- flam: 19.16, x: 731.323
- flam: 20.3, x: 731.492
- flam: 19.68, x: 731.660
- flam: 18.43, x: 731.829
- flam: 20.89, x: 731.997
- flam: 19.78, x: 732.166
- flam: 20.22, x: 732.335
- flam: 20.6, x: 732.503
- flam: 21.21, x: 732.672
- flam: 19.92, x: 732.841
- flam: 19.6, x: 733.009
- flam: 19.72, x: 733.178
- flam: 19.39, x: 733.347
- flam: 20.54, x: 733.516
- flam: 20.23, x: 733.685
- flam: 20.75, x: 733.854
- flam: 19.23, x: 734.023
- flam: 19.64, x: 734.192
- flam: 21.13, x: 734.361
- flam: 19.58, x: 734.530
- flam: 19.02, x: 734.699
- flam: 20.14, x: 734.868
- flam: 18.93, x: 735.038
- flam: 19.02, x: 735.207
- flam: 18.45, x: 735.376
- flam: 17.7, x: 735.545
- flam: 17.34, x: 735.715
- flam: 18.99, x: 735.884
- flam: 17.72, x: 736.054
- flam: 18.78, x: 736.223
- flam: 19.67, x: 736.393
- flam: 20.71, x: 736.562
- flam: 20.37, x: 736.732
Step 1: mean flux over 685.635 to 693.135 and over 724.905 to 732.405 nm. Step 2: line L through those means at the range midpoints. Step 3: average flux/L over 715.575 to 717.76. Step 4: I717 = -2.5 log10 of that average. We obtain 0.07 mag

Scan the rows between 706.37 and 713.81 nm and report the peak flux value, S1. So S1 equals 20.97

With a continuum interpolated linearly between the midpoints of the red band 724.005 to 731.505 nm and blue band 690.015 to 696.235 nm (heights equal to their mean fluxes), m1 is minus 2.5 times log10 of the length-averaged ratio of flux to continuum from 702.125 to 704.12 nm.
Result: 0.05 mag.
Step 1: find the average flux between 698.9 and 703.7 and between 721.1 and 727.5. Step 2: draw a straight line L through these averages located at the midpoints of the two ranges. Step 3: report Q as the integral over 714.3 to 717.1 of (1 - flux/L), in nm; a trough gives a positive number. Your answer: 0.06 nm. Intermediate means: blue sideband 18.5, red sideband 19.6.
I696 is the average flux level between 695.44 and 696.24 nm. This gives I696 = 19.7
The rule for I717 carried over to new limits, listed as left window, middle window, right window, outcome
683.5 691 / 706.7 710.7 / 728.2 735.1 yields 0.03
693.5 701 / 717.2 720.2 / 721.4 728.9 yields 0.02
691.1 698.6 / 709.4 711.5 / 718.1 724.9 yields 0.03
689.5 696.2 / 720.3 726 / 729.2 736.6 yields -0.02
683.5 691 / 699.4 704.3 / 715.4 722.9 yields 0.03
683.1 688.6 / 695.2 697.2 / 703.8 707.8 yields -0.06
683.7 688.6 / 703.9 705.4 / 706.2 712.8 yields -0.02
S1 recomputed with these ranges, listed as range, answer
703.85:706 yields 20.39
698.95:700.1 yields 19.12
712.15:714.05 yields 20.95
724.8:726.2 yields 19.96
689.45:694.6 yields 19.92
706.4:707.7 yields 19.23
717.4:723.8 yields 21.74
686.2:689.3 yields 19.76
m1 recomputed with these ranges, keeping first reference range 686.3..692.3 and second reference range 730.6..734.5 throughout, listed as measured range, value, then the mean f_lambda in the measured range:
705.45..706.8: 0.019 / 18.8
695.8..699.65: -0.034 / 19.5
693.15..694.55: -0.027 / 19.2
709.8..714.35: 0.010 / 19.2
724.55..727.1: 0.059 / 18.8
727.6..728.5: -0.043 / 20.8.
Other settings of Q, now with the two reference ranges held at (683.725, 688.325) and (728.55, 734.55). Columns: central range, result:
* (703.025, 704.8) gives 0.06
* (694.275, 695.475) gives 0.00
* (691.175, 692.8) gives 0.06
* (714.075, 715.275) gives 0.05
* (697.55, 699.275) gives 0.02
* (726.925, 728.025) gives -0.04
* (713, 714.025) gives 0.01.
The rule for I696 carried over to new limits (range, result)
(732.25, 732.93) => 20.5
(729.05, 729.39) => 21.4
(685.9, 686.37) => 18.5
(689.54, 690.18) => 18.9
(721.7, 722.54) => 19.8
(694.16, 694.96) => 19.2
